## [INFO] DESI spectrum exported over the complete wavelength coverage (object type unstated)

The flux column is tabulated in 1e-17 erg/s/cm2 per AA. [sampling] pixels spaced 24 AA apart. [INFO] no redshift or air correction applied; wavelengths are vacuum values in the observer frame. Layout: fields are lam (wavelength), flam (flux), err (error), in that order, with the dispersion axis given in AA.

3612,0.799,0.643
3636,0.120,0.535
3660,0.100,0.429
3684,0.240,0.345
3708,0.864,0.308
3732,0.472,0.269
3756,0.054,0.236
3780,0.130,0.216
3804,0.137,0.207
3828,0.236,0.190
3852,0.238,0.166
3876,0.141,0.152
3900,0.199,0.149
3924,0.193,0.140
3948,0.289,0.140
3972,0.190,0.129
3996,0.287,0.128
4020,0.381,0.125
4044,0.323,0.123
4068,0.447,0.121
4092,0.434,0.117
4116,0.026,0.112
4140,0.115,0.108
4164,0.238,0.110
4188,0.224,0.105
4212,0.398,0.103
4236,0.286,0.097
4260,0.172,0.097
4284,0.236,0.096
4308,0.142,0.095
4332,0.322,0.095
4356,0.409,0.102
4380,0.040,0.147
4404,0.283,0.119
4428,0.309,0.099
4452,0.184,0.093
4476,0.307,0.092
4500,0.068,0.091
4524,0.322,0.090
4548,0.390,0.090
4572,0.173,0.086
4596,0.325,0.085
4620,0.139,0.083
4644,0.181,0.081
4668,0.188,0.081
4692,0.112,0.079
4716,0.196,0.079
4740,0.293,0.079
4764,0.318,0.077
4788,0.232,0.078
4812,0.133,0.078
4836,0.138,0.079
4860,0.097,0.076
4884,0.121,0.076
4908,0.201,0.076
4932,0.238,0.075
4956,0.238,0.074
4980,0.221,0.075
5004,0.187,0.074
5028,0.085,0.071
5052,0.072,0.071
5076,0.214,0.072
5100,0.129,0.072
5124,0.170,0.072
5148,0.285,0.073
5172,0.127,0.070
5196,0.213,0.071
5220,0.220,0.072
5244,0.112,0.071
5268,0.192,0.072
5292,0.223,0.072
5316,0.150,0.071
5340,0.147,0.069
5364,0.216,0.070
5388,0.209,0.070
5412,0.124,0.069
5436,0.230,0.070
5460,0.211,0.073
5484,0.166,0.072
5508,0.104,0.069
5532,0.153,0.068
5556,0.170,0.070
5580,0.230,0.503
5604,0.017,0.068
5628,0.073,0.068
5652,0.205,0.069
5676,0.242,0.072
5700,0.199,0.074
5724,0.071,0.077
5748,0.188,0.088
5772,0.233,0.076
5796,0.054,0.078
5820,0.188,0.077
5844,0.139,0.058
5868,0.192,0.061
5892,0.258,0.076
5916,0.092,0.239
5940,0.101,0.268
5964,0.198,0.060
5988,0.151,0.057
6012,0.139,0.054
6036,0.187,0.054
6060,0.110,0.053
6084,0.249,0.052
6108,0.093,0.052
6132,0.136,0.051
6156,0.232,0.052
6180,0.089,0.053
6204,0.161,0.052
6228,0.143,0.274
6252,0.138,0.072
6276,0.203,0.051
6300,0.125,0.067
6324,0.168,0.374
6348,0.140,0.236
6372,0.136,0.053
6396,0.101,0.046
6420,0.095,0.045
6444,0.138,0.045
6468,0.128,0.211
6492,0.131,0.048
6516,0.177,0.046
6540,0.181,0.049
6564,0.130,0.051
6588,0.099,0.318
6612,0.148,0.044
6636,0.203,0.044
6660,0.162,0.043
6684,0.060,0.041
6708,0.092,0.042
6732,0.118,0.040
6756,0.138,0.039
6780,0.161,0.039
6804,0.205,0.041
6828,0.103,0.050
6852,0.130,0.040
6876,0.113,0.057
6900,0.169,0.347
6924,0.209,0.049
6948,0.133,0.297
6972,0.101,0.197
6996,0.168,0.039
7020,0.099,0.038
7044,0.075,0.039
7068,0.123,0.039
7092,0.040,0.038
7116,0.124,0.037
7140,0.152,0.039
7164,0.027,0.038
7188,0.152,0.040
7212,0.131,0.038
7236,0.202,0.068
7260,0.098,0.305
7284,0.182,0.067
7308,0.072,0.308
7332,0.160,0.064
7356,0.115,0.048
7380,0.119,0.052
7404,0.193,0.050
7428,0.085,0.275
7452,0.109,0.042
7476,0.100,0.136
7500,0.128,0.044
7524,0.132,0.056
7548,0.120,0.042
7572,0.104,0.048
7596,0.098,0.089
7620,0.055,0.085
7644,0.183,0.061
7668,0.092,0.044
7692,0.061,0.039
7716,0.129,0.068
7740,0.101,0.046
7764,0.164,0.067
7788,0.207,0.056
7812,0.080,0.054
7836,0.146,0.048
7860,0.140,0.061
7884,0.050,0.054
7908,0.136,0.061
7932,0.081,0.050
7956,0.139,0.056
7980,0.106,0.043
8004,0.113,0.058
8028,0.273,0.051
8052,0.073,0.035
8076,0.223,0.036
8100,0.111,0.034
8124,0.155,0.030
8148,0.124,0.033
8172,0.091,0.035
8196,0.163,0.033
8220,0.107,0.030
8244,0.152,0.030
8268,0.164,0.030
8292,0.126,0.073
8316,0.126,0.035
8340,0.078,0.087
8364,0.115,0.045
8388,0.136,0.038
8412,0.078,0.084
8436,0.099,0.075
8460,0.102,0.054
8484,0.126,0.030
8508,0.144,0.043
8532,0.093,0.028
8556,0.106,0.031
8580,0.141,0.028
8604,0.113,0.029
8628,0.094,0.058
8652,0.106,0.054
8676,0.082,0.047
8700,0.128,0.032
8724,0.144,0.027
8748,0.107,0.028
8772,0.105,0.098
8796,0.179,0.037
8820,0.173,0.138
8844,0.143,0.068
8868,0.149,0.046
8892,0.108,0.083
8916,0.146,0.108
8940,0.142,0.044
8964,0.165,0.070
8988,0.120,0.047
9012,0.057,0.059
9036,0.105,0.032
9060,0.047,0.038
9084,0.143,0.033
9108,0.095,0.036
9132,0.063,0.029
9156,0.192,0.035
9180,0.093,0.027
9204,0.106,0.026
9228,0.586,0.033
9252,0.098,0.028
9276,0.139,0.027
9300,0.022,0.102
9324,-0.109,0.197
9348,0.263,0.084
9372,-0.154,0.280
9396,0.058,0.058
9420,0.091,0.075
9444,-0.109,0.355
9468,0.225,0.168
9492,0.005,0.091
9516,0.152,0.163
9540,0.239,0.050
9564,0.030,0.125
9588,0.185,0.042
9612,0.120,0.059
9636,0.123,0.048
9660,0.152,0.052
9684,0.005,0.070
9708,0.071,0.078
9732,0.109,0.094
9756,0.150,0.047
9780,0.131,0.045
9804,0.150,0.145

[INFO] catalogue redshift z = 1.48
